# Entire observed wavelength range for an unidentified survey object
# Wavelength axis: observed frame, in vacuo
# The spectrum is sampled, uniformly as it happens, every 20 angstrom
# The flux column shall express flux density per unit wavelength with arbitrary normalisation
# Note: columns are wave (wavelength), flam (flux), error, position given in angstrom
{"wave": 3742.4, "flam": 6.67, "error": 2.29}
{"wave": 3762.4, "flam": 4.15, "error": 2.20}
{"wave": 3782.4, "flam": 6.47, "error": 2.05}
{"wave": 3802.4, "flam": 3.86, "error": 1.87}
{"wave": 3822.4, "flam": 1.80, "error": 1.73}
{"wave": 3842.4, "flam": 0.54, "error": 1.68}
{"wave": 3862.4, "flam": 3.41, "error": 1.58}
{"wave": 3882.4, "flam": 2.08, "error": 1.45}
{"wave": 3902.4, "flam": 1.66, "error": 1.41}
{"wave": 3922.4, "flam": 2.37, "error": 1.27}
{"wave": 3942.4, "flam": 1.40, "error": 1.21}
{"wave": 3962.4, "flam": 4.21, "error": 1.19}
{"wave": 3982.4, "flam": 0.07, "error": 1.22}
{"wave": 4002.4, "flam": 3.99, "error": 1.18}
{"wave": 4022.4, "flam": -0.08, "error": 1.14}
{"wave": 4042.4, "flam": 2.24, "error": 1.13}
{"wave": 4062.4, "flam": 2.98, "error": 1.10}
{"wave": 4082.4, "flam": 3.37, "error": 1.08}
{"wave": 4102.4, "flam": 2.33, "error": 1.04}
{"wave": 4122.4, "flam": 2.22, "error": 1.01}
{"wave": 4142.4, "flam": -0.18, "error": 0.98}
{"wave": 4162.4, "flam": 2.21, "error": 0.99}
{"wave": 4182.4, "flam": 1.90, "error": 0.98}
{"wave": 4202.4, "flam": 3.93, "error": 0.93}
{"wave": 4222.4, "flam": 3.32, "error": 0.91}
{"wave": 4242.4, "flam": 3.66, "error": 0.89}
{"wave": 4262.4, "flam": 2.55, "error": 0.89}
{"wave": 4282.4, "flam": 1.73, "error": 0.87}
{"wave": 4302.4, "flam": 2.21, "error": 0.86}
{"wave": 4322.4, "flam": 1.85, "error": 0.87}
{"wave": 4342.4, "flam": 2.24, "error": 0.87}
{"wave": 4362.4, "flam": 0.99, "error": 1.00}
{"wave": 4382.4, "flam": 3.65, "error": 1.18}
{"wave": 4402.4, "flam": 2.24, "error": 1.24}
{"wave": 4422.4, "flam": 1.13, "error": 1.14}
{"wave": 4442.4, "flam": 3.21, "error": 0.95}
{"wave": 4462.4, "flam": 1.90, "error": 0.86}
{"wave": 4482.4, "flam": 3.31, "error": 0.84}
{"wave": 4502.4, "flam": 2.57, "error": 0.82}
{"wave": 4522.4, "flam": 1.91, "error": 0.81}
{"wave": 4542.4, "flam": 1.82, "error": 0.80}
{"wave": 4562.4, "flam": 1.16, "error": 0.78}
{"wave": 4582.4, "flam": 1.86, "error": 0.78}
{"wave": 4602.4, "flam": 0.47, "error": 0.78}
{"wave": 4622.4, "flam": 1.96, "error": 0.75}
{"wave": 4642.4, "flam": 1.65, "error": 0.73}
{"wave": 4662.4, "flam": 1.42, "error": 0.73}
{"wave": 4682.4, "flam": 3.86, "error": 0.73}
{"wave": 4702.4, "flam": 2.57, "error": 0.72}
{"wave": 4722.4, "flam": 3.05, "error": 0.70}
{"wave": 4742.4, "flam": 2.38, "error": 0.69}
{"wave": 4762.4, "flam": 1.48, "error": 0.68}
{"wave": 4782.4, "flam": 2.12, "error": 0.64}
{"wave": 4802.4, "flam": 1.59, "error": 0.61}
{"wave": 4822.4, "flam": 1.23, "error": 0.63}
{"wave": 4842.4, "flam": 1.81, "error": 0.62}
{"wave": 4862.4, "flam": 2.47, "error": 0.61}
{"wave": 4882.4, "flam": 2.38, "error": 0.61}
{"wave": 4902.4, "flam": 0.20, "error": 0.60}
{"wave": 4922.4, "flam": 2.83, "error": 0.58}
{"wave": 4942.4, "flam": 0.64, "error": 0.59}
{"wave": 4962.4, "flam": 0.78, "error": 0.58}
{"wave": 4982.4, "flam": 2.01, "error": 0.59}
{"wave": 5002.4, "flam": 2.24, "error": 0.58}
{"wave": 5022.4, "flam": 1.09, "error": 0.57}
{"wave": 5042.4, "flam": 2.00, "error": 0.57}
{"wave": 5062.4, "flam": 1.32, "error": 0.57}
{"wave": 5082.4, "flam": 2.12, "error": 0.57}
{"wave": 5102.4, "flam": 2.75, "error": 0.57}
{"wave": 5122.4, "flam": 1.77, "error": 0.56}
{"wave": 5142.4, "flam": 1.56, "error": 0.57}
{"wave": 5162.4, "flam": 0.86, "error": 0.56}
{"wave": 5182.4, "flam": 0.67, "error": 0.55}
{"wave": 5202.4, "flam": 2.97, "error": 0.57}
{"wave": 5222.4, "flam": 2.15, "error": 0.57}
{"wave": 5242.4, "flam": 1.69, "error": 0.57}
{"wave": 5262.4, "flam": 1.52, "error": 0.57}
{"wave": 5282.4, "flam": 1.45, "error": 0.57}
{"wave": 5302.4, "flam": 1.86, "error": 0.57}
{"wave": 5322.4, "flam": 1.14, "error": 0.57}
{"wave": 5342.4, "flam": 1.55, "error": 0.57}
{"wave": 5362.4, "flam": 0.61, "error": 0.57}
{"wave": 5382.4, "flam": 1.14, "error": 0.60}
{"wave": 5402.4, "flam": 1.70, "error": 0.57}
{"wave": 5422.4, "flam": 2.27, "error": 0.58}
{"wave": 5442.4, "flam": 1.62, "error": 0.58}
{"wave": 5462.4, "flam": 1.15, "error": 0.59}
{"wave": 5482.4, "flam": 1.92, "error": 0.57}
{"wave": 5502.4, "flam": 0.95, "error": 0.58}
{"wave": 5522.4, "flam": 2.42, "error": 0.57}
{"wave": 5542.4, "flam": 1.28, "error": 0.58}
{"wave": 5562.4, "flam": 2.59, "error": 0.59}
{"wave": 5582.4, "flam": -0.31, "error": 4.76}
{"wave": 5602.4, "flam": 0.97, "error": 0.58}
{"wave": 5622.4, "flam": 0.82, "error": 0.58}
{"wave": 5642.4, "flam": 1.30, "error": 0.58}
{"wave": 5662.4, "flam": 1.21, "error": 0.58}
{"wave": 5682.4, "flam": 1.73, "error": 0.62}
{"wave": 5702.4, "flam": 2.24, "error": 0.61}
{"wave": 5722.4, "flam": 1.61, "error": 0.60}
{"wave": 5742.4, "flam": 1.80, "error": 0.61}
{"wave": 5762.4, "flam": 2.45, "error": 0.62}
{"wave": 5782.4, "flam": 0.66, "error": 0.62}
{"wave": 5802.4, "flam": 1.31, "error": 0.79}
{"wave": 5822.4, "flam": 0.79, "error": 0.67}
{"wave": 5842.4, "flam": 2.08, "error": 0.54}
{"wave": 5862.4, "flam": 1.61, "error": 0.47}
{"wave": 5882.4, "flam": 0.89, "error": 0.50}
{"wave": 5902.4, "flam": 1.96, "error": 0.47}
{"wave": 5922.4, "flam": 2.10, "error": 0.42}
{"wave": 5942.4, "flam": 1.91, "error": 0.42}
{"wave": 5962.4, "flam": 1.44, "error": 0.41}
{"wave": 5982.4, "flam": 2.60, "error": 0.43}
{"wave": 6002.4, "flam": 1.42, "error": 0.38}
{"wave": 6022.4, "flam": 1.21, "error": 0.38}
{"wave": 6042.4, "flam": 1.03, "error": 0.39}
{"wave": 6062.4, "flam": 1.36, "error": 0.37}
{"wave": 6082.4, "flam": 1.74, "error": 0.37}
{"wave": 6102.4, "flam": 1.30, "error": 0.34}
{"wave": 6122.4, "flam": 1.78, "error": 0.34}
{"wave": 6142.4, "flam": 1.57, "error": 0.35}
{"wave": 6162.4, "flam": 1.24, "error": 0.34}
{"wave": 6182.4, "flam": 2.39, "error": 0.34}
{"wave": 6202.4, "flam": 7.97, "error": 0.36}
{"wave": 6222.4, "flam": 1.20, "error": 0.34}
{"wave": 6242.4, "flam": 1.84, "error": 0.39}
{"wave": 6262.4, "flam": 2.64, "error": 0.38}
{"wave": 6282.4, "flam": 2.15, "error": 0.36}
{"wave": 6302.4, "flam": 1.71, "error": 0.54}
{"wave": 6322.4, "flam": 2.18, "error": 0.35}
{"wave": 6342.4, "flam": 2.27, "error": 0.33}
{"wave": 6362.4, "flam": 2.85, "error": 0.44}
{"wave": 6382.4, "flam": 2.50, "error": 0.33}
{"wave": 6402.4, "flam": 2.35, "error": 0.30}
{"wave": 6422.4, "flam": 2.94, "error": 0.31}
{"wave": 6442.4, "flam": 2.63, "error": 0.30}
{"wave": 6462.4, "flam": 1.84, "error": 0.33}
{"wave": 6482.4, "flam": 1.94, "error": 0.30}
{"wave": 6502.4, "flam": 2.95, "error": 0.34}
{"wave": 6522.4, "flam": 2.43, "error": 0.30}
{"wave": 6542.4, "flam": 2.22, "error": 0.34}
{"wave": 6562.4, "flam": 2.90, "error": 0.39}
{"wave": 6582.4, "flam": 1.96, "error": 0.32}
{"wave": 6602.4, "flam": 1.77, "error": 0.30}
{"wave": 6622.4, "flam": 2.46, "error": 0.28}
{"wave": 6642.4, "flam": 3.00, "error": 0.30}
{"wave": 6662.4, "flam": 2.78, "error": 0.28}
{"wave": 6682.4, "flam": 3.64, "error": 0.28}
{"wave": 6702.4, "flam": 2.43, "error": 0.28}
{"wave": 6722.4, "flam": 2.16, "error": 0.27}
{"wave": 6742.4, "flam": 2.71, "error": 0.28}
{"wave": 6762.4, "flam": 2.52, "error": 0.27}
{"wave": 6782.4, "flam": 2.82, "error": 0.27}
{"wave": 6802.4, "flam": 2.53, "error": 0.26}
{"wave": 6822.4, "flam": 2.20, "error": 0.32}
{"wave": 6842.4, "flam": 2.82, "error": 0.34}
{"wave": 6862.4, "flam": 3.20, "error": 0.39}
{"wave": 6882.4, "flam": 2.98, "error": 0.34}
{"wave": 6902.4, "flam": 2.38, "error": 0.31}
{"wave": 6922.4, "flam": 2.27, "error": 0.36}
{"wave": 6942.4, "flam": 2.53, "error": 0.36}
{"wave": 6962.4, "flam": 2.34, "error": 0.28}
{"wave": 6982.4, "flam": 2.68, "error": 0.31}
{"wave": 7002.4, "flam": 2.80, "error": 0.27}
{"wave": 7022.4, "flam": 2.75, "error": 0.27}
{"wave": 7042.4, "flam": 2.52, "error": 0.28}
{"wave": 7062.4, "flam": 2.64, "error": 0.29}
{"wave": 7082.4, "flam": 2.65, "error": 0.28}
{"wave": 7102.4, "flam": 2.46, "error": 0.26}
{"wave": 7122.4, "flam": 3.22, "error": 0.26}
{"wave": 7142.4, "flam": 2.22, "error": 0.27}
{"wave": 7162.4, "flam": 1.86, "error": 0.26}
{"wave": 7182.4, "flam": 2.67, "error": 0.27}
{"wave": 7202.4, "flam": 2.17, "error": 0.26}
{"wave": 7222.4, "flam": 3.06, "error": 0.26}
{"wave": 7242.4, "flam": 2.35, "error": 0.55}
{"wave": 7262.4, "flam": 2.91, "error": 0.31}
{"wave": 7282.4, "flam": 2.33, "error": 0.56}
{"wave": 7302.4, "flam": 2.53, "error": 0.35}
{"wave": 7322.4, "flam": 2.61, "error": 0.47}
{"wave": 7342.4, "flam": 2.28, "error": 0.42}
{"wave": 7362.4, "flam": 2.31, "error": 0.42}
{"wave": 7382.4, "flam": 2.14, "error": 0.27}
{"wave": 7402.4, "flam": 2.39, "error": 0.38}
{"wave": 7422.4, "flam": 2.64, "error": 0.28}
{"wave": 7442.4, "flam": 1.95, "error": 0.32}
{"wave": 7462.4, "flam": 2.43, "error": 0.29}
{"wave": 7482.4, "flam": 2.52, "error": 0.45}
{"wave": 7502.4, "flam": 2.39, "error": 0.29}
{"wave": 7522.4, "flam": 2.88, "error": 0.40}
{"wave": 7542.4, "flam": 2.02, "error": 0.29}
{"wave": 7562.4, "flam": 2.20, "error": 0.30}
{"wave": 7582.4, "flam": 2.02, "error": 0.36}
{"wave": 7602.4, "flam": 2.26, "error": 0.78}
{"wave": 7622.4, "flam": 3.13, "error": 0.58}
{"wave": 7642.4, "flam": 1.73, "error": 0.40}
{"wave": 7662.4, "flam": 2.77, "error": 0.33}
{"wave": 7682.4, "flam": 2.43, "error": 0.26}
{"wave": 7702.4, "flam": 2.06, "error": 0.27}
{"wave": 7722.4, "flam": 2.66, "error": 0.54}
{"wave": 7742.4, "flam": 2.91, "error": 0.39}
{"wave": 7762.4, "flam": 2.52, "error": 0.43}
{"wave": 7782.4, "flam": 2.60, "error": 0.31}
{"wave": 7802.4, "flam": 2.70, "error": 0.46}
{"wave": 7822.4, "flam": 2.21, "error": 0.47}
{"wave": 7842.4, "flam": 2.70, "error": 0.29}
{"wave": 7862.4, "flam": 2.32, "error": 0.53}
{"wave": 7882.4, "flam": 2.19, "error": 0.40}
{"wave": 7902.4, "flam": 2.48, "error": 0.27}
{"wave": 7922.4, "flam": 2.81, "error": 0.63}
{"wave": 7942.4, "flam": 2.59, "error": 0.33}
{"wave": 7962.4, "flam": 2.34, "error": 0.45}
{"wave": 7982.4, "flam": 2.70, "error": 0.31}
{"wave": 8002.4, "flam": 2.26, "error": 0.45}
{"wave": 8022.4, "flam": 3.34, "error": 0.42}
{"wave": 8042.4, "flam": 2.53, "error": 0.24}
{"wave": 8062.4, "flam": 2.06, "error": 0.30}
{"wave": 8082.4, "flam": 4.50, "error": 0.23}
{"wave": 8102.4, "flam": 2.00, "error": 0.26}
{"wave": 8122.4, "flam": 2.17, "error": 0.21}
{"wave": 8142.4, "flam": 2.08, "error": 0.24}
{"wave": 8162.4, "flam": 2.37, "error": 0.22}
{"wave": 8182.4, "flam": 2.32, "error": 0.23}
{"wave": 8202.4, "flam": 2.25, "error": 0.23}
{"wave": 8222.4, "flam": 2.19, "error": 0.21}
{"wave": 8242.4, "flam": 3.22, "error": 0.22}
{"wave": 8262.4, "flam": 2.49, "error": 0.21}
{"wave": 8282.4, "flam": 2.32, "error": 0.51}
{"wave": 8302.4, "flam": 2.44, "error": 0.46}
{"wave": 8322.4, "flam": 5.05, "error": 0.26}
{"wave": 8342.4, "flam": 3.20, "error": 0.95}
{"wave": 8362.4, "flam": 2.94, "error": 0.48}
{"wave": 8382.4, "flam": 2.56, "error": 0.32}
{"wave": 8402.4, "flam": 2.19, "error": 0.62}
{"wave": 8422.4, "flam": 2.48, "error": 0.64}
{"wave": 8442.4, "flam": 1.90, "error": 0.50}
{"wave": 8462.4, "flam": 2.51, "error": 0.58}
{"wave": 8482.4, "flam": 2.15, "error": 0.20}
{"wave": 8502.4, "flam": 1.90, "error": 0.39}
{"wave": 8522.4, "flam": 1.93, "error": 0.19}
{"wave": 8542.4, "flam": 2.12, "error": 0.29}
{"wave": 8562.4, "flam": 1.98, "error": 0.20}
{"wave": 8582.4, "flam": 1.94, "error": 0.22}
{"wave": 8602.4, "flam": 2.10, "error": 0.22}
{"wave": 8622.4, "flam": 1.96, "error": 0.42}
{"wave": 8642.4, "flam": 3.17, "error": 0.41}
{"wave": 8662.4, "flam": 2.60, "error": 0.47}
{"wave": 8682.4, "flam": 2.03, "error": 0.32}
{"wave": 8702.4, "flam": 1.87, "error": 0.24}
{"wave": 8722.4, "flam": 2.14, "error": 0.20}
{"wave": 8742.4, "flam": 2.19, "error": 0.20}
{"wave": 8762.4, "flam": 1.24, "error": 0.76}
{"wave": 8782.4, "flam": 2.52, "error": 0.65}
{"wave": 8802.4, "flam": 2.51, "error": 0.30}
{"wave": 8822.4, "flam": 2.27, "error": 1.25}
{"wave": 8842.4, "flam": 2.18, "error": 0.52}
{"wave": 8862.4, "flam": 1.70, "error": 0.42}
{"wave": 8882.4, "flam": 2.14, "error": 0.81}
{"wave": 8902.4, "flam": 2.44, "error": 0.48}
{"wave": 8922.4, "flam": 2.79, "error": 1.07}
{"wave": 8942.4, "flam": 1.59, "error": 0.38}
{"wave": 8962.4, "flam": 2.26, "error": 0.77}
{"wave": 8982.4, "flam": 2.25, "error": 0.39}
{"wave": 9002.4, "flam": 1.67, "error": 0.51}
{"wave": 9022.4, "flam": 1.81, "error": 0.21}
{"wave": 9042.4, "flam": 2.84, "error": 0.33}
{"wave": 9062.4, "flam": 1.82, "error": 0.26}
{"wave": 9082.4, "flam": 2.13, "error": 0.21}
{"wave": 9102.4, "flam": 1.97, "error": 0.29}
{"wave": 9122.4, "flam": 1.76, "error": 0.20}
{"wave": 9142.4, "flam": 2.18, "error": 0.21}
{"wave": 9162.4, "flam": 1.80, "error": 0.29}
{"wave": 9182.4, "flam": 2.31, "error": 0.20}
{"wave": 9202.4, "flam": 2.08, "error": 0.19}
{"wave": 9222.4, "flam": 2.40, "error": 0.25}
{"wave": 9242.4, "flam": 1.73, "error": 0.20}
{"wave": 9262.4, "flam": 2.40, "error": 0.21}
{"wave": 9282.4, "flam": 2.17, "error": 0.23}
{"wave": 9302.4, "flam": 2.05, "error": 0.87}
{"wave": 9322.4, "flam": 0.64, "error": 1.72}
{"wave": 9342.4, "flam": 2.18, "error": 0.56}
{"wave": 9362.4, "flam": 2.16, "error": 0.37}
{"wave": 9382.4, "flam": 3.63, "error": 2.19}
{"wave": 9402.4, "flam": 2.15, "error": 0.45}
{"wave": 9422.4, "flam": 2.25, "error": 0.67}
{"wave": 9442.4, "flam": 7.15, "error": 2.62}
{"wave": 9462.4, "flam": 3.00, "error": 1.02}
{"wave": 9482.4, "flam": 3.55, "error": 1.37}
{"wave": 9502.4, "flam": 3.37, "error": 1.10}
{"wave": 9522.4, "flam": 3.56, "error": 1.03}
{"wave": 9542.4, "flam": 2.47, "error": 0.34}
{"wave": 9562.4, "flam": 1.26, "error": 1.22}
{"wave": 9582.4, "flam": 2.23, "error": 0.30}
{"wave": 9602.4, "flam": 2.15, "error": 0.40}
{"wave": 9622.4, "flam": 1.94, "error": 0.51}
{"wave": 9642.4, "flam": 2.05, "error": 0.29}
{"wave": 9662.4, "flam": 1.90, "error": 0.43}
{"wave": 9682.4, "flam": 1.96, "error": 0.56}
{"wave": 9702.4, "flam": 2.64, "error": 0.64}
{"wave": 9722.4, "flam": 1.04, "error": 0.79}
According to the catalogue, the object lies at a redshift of 0.66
